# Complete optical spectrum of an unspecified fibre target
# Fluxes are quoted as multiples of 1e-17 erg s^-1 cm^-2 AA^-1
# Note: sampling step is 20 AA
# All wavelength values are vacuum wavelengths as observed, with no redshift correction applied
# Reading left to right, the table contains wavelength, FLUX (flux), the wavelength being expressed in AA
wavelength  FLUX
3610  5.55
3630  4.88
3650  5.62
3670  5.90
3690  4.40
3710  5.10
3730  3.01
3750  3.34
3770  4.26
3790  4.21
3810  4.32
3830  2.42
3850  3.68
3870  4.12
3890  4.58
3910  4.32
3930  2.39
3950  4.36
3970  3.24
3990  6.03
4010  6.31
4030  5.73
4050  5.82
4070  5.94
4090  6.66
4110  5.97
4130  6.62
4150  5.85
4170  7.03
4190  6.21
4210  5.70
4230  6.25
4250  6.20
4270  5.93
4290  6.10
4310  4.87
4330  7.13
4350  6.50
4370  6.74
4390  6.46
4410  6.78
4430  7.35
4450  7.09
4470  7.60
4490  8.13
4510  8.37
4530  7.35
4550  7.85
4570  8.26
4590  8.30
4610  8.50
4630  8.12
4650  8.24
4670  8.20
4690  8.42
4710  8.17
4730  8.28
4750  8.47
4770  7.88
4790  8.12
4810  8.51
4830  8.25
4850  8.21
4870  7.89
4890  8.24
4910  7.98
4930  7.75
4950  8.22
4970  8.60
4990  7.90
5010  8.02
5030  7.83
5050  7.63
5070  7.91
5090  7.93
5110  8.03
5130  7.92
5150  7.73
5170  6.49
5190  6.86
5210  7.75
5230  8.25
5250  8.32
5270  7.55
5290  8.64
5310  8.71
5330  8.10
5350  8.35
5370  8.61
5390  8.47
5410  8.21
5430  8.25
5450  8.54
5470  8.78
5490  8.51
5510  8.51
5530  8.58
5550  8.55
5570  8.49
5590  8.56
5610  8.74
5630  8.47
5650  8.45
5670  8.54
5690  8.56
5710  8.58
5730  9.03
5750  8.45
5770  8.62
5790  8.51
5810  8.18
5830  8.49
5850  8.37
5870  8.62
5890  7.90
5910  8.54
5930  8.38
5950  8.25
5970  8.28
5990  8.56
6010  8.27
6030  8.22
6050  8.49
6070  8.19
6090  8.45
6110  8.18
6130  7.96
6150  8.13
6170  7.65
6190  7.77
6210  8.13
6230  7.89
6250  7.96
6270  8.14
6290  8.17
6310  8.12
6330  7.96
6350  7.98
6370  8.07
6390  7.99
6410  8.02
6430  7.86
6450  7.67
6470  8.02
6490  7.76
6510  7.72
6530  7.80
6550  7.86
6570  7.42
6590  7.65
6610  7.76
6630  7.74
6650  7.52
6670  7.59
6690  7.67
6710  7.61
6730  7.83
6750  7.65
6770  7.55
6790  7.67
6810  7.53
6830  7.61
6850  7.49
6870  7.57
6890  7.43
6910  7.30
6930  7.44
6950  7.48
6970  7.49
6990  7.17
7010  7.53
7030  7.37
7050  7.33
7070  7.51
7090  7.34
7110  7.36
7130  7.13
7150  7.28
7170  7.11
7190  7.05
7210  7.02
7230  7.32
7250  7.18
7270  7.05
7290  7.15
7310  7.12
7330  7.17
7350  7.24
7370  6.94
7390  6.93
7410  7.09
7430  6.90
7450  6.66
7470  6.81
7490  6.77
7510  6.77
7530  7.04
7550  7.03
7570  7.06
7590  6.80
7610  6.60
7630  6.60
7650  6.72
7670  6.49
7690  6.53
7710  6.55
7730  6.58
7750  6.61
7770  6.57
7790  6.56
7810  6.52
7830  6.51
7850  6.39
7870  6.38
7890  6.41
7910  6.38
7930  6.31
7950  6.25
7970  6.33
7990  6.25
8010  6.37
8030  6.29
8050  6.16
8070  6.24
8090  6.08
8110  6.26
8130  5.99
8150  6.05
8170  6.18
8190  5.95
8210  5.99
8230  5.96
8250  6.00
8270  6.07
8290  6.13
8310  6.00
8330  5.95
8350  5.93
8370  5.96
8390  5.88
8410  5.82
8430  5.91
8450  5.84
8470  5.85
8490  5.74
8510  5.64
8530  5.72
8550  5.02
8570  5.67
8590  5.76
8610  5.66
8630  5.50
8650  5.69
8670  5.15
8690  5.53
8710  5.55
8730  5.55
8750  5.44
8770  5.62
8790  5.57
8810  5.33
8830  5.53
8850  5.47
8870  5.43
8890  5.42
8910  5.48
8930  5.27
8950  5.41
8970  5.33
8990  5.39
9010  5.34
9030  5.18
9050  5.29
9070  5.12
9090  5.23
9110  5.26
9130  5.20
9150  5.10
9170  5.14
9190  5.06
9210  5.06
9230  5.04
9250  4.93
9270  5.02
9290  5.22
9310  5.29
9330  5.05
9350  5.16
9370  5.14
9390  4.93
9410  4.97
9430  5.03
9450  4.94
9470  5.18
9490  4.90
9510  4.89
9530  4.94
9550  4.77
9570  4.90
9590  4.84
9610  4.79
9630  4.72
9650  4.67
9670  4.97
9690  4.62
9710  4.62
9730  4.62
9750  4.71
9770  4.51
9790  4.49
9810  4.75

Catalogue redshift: 0.00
